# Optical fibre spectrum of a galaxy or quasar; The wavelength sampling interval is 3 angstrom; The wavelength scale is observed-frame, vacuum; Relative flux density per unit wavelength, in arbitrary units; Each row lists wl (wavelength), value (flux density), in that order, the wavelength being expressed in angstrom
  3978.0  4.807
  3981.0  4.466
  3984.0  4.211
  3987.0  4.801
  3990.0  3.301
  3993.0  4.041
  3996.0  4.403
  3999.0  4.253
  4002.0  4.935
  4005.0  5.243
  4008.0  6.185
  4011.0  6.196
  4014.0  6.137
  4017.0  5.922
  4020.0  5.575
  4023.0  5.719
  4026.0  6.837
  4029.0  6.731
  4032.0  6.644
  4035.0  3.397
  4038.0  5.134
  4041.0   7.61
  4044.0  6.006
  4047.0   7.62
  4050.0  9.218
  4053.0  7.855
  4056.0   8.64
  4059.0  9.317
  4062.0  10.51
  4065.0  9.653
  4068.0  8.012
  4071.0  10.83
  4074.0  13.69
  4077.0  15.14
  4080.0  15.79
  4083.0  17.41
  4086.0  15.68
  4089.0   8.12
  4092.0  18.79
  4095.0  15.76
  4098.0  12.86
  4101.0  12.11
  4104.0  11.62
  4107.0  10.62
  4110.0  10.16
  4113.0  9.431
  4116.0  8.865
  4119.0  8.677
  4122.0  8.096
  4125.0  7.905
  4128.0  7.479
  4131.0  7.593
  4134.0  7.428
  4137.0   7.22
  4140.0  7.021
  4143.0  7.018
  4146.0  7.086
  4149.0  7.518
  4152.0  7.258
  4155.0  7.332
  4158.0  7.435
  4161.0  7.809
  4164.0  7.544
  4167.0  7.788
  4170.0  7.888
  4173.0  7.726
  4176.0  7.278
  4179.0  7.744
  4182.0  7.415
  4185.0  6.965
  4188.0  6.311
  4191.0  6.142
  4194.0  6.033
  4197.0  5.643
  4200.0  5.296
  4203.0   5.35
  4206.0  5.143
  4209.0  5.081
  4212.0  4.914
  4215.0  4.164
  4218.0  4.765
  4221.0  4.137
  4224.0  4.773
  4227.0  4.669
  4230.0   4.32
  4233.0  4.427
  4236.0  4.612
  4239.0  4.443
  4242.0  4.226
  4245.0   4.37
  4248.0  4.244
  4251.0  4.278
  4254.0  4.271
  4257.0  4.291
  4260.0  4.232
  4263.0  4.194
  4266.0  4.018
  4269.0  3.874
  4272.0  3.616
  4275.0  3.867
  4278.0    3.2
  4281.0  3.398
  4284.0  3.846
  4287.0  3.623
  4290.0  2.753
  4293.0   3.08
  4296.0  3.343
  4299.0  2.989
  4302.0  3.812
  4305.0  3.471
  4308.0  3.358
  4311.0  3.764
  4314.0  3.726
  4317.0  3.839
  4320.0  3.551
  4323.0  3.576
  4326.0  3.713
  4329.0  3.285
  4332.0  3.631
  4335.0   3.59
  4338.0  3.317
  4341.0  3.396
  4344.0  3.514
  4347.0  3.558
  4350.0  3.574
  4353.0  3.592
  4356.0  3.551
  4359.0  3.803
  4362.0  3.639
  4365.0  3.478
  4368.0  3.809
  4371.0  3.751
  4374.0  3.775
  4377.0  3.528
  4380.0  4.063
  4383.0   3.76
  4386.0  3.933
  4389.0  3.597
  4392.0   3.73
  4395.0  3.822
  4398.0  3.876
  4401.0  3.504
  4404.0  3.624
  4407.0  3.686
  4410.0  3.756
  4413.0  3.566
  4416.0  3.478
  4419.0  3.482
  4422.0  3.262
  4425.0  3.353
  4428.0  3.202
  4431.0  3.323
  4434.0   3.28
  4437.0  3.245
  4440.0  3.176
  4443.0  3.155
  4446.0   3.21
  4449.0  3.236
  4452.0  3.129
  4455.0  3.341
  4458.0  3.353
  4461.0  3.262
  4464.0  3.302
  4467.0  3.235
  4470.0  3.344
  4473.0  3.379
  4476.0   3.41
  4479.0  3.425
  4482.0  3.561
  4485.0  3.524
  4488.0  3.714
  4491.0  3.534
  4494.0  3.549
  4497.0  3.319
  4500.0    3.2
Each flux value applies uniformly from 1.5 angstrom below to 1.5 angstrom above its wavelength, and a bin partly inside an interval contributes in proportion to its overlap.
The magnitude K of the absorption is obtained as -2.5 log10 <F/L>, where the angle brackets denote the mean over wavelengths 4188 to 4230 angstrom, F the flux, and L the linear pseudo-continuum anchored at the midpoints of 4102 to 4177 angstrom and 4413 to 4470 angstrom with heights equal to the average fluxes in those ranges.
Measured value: 0.35 mag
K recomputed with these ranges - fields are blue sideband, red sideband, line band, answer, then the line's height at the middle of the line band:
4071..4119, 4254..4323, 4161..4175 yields 0.211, 9.38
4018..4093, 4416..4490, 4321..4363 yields 0.382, 5.06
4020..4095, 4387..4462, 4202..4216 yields 0.405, 7.17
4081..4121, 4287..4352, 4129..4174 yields 0.345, 10.3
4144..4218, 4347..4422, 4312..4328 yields 0.244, 4.59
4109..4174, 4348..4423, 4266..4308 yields 0.469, 5.34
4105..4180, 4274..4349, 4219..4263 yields 0.214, 5.35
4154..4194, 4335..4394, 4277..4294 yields 0.477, 5.16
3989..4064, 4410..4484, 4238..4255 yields 0.111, 4.77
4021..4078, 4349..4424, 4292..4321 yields 0.331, 4.76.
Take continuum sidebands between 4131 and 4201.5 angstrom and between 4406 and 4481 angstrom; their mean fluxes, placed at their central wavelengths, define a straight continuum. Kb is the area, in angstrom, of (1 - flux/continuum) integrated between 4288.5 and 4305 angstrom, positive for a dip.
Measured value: 6.5 angstrom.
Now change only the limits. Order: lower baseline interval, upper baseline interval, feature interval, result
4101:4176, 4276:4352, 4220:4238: 3.9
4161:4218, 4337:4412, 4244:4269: 5.4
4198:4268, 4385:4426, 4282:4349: 9.9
